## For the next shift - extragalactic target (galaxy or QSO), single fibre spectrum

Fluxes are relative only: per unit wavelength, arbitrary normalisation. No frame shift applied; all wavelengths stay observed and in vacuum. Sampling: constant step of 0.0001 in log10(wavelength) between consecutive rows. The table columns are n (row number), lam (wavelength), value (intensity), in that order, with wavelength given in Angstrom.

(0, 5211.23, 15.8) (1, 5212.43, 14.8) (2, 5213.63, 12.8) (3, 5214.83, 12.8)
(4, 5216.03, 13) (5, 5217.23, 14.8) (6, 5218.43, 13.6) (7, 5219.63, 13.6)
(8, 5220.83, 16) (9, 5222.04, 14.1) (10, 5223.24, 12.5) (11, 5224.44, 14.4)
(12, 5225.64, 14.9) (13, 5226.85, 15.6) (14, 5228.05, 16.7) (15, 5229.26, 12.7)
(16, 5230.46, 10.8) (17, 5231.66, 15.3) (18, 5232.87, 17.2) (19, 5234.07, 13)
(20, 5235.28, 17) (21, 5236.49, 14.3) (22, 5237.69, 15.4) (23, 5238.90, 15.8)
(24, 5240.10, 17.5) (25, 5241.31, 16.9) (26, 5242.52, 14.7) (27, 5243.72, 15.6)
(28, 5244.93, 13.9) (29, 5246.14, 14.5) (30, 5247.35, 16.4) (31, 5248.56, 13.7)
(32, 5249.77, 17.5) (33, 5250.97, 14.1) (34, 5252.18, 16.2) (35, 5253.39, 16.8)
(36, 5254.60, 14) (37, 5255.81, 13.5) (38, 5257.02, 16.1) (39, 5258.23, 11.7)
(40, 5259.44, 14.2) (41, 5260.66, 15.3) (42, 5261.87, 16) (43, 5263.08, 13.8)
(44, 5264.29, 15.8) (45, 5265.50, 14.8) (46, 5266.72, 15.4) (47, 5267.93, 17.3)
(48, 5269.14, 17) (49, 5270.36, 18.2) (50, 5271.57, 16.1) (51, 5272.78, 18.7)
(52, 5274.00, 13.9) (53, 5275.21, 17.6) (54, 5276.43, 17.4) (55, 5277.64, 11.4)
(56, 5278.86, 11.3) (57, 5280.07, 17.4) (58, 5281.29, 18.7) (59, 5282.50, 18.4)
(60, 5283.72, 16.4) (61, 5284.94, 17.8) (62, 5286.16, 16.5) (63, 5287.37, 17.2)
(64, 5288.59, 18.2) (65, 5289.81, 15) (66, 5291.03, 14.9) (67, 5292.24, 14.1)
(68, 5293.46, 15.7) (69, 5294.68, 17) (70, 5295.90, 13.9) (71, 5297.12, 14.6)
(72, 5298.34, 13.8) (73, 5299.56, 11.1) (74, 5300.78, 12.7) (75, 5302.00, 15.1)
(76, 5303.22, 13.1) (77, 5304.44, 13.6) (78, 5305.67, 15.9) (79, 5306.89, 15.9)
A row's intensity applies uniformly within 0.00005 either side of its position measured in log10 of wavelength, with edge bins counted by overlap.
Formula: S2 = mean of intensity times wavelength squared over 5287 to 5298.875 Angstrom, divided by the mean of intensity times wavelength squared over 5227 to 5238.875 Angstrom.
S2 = 1.07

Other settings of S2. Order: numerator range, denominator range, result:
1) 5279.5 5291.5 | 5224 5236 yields 1.18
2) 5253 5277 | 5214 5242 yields 1.08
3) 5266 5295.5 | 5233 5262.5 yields 1.09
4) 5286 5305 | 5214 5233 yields 1.07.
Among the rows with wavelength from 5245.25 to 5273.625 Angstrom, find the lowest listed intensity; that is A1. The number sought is 11.7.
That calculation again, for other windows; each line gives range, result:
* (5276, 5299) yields 11.3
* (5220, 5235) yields 10.8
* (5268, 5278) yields 11.4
